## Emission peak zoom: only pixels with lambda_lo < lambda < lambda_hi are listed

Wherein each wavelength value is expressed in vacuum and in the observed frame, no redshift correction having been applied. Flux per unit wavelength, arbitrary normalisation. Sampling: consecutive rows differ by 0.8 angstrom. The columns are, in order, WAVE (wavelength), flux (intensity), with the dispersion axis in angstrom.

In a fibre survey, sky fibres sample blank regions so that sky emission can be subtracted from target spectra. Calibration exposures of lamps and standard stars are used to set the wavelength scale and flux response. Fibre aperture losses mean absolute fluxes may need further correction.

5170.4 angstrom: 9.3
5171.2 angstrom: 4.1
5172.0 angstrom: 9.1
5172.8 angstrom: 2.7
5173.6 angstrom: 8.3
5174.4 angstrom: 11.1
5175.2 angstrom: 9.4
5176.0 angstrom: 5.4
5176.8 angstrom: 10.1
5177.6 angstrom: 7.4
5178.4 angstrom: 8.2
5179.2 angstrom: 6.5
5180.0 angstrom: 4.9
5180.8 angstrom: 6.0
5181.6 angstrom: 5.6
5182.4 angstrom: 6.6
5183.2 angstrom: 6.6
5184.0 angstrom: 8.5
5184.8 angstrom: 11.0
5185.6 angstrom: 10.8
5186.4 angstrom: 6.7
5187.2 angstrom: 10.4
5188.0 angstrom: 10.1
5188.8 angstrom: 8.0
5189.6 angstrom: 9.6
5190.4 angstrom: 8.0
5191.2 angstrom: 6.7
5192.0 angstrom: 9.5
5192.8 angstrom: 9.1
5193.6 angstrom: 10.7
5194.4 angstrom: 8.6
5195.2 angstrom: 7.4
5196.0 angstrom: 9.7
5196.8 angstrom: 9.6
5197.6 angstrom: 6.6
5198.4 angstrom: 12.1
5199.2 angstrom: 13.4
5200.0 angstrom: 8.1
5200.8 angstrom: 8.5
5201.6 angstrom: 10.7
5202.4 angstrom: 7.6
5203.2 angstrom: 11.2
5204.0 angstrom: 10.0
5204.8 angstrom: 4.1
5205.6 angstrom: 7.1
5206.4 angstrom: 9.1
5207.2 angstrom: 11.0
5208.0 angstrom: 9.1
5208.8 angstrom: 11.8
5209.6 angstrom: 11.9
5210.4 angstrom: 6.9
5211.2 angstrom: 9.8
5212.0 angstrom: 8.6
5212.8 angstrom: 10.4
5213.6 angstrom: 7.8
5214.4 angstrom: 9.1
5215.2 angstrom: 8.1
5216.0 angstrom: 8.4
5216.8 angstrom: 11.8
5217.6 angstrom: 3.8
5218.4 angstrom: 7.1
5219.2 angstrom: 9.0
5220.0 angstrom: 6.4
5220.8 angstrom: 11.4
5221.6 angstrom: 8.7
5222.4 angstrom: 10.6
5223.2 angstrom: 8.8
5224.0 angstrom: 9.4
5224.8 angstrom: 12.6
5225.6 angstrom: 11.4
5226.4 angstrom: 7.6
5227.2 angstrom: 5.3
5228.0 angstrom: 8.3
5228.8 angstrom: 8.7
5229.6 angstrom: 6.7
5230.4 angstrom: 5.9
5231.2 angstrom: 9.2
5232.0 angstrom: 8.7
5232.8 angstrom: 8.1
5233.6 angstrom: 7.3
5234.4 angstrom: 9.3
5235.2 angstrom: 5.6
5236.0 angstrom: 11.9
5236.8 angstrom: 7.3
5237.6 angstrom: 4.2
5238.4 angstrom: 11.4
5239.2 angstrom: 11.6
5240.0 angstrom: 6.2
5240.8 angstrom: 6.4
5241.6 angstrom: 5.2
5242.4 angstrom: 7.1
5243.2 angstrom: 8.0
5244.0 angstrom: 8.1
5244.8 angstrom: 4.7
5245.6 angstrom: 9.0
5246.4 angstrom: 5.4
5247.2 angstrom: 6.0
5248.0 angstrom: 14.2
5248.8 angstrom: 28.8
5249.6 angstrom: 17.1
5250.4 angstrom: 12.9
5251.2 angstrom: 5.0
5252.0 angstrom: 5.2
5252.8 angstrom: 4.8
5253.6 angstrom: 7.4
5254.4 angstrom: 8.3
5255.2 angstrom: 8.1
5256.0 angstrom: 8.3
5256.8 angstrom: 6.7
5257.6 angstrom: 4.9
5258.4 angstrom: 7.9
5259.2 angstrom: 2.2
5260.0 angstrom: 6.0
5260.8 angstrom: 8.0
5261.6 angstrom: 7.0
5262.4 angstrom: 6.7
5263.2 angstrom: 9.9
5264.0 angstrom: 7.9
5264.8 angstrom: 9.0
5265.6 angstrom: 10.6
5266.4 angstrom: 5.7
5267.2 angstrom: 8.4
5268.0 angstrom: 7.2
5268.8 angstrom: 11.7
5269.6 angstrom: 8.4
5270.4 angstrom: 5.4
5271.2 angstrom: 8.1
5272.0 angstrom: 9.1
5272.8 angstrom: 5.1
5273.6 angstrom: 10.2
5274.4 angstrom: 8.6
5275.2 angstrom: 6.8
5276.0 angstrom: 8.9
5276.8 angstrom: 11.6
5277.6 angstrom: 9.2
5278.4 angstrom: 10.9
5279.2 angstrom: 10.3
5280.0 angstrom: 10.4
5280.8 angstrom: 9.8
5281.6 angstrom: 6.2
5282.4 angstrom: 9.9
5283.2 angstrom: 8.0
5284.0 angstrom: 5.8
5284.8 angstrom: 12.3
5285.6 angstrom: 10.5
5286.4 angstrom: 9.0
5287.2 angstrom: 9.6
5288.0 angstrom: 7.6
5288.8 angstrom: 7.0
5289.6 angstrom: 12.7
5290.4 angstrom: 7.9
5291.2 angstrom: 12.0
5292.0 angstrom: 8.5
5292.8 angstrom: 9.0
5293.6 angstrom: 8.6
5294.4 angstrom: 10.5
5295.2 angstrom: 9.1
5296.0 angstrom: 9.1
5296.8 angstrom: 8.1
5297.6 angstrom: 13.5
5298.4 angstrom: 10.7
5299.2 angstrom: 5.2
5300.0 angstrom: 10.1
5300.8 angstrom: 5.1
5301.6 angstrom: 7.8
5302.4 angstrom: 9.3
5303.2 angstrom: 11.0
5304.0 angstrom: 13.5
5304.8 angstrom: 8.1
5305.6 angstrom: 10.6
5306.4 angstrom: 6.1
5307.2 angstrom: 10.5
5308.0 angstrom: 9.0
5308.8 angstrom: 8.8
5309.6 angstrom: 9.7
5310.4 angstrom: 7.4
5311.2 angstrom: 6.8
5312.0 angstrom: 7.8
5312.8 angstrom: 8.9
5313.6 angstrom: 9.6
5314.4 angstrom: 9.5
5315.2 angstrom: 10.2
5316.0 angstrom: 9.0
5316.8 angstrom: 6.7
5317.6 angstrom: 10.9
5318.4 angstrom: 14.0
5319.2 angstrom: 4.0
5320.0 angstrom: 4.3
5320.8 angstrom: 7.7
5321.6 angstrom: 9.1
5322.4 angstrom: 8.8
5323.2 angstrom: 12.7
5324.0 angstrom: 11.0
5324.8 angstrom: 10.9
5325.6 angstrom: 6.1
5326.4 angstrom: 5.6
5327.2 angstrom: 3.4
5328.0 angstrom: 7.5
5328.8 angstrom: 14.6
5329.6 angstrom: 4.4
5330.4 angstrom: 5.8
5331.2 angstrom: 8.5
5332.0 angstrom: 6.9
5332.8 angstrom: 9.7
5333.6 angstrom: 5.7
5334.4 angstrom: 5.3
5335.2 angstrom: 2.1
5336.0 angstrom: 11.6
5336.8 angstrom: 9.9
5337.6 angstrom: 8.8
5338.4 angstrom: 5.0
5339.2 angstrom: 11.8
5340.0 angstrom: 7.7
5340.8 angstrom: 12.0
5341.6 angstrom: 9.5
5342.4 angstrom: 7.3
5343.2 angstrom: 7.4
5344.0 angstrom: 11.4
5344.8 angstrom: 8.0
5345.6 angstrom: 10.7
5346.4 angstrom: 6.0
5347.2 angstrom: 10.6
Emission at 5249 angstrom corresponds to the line H-beta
